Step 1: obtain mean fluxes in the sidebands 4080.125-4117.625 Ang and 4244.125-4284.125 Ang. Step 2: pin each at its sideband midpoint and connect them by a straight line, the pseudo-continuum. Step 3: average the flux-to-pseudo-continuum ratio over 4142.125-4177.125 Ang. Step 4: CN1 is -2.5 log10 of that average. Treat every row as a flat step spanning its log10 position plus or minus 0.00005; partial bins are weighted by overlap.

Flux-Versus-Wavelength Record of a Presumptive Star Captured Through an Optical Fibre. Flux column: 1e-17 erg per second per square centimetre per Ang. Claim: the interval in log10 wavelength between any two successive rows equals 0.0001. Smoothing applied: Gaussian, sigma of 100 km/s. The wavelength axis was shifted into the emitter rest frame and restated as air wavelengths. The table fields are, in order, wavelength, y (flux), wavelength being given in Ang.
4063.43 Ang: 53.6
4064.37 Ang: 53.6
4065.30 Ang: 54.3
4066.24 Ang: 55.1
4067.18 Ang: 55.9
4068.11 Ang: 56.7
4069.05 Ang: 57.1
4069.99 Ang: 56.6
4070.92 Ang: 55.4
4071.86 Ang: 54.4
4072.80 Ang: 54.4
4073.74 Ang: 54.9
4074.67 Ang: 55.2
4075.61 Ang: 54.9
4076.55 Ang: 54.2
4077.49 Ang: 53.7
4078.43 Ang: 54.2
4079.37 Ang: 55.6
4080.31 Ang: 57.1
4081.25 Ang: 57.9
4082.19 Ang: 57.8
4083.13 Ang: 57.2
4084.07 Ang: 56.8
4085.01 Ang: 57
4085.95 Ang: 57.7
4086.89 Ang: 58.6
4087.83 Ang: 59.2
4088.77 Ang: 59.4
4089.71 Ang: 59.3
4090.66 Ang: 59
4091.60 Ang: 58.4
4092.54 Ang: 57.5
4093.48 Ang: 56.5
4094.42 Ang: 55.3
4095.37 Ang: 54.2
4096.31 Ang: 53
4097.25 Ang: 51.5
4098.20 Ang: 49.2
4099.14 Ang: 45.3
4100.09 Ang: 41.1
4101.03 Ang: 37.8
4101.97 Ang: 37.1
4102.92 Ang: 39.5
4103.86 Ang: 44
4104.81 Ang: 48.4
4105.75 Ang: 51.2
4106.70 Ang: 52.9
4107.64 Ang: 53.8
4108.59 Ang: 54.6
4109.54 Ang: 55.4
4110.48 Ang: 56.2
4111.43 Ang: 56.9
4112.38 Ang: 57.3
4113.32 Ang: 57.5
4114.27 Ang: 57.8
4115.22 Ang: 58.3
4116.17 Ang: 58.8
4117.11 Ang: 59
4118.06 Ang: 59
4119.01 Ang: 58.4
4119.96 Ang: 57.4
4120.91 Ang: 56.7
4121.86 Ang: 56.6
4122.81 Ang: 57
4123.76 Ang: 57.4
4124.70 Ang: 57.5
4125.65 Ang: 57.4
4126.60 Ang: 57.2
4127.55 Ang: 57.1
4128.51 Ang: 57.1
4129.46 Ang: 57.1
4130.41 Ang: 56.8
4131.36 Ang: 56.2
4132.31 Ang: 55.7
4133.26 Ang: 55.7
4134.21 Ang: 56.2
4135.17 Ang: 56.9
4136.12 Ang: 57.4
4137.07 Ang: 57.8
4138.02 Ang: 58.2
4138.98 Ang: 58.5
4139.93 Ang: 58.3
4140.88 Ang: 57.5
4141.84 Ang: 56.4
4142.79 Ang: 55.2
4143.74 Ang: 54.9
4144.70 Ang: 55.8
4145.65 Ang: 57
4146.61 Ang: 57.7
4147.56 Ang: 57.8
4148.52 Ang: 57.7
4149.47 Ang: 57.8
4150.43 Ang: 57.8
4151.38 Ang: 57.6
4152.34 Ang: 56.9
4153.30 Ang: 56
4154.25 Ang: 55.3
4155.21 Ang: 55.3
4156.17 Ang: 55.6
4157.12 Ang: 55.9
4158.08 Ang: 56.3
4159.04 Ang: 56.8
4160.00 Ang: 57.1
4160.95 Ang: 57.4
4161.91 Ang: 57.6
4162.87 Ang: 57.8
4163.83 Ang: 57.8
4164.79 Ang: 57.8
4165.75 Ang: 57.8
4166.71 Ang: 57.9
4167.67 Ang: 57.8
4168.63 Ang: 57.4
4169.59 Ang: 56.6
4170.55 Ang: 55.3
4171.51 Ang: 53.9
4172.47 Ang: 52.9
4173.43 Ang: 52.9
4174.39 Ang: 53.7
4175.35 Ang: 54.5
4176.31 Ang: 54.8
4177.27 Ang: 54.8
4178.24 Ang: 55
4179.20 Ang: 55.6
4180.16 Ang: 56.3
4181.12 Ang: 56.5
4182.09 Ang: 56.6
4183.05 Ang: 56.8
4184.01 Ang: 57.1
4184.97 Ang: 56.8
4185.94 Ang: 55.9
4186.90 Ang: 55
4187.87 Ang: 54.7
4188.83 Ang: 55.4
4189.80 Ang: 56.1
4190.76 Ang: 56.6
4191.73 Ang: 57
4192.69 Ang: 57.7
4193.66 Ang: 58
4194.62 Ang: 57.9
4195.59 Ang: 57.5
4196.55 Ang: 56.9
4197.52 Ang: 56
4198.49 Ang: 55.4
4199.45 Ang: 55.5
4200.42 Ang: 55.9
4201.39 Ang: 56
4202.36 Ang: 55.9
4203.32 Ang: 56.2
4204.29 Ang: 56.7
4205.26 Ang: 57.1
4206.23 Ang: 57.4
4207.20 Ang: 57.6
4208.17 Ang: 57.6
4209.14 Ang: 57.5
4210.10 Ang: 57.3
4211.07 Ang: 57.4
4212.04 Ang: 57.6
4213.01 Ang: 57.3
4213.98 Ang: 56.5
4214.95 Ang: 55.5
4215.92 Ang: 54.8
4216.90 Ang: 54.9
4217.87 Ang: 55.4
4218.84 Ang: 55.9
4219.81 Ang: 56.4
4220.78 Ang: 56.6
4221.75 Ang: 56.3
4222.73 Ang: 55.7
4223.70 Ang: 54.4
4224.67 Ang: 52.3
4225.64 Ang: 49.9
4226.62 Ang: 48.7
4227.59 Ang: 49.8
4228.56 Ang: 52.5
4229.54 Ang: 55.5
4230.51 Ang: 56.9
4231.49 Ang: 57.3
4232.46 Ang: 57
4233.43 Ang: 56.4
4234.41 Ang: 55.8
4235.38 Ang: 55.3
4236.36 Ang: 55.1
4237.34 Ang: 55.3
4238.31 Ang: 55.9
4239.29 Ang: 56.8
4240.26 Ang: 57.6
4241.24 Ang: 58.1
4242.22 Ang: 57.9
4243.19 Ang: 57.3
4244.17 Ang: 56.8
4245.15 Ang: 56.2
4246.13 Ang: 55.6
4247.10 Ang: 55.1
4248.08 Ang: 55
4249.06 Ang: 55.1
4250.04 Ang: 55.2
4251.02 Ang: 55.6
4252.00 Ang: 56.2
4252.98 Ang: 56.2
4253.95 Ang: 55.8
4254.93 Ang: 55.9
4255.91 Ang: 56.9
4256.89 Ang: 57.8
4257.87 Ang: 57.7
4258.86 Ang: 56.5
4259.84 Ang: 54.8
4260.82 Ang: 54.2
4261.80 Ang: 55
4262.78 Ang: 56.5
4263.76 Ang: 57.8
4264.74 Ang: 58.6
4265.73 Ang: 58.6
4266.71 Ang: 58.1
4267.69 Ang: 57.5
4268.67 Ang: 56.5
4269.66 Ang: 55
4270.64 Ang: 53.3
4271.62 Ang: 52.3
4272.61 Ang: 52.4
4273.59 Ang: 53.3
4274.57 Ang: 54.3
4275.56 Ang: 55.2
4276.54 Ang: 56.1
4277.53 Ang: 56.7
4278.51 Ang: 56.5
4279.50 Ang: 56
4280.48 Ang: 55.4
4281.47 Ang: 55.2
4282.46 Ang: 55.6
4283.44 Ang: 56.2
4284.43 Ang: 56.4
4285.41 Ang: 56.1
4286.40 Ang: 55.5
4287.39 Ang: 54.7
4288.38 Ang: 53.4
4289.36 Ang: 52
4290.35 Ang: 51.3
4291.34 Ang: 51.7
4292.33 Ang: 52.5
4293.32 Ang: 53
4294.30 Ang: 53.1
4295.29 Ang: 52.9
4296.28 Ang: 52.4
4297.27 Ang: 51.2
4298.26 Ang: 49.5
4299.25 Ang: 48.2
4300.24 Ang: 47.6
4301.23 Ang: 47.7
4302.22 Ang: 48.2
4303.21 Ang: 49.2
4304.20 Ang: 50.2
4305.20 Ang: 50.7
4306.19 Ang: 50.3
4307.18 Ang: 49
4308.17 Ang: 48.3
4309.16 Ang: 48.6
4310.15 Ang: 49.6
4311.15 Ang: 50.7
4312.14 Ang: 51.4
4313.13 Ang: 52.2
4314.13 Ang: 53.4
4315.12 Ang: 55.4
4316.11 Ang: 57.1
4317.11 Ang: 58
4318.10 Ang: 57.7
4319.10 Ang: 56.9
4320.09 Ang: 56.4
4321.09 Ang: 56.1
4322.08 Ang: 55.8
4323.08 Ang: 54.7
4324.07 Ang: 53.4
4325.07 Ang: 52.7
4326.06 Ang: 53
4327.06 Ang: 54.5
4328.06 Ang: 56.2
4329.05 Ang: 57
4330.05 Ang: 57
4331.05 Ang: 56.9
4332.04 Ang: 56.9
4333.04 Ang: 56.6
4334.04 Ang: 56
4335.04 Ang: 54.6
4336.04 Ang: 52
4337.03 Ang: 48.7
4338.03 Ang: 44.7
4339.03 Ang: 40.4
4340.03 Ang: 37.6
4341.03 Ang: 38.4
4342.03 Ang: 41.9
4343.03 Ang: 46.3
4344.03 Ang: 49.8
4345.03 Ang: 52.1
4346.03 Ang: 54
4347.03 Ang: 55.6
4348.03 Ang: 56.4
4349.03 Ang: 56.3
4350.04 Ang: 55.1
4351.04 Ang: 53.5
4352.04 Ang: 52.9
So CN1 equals -0.03 mag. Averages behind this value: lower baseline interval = 53.9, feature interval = 56.3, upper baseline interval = 55.8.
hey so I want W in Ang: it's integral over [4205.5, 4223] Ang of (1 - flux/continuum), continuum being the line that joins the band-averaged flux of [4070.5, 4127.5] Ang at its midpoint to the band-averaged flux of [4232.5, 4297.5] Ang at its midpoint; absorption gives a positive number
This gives -0.4 Ang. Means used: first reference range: 54.6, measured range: 56.5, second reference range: 55.4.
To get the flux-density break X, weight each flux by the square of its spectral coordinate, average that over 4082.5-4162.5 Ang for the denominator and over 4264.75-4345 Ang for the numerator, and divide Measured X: 1.0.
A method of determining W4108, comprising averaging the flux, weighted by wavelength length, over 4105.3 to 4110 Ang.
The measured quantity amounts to 53.5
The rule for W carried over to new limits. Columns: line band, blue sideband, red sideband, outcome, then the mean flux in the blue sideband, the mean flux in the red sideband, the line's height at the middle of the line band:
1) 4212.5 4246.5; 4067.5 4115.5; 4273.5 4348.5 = -1.5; 54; 52.5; 53.1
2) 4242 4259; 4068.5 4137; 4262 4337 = -0.7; 55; 53.9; 54.2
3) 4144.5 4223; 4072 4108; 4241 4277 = -2.4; 53.2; 55.9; 54.7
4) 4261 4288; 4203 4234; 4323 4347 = -1.2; 55.6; 51.1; 53.4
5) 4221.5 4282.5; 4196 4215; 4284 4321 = -1.1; 56.7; 52.3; 54.6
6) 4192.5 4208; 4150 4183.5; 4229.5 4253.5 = -0.1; 56.2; 56.2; 56.2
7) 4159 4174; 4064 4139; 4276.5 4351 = -0.6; 55.1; 52.5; 54.3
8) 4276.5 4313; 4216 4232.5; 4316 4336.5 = 2.0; 54.4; 55.6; 55.3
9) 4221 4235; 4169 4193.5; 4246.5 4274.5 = 0.4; 55.6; 55.8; 55.7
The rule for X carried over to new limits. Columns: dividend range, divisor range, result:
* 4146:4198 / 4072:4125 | 1.07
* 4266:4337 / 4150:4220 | 1.01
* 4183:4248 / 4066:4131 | 1.08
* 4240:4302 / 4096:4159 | 1.07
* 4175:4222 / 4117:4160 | 1.02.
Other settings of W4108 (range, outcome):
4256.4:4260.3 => 56.6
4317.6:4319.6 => 57.4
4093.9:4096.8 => 54.2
